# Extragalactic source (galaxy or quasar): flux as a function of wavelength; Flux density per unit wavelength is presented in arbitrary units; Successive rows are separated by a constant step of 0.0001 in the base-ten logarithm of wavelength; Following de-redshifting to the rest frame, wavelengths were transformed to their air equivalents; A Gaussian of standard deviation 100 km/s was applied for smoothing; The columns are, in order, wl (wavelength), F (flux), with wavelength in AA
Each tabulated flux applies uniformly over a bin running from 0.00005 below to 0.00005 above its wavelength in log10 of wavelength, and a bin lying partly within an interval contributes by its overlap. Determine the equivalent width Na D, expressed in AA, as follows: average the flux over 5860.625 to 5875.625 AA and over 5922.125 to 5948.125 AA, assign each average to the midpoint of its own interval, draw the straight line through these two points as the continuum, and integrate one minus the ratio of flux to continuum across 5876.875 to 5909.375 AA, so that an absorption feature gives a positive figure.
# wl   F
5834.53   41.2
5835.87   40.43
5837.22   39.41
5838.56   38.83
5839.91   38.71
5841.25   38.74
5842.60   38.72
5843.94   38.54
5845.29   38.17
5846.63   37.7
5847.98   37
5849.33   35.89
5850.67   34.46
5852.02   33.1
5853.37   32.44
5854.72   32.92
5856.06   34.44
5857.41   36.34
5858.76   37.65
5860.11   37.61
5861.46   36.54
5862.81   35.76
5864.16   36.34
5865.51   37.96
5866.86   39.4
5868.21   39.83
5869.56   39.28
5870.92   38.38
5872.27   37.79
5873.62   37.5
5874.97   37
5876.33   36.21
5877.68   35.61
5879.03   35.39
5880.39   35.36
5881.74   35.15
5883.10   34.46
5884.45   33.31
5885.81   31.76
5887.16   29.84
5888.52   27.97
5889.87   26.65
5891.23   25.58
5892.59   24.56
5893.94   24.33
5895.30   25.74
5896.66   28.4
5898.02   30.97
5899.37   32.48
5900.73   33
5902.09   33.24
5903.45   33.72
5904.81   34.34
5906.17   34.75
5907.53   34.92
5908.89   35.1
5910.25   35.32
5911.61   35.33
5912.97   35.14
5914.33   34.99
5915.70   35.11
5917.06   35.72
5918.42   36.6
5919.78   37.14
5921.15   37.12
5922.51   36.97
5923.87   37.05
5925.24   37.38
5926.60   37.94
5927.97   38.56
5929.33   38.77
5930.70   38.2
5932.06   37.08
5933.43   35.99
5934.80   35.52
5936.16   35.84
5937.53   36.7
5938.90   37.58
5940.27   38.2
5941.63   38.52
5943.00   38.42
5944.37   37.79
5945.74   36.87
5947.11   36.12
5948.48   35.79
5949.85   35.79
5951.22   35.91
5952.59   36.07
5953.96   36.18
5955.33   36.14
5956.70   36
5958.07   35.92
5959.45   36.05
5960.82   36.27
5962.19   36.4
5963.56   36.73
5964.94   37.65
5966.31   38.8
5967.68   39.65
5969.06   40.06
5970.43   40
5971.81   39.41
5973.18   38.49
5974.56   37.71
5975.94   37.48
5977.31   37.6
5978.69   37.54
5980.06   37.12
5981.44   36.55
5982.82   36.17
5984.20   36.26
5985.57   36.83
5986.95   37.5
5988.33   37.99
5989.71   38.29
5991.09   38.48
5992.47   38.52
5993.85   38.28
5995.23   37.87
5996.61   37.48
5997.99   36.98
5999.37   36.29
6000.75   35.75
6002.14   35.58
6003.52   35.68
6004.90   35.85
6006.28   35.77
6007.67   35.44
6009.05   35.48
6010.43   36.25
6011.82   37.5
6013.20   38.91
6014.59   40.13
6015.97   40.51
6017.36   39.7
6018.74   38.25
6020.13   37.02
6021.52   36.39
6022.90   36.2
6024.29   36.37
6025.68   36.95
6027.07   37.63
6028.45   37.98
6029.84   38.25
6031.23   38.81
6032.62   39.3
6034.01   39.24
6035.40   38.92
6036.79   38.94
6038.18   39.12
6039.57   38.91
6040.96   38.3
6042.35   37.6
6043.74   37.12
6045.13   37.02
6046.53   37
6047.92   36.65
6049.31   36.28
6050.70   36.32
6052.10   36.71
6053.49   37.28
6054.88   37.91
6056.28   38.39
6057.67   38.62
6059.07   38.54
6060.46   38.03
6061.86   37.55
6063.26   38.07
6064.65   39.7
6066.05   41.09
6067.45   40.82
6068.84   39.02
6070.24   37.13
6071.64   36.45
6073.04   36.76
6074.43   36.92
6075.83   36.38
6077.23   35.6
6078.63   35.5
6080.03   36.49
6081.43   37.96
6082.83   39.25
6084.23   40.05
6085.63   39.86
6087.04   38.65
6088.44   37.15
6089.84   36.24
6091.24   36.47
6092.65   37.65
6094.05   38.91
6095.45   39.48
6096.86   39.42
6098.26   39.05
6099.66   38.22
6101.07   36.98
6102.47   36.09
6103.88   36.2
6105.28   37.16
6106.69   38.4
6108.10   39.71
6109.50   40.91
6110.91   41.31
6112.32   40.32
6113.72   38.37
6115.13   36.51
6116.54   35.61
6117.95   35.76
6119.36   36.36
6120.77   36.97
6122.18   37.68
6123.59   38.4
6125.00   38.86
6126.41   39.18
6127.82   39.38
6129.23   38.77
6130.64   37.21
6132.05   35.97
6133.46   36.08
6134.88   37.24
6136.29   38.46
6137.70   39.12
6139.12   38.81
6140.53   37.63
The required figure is 5.3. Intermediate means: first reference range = 37.8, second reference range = 37.3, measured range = 31.5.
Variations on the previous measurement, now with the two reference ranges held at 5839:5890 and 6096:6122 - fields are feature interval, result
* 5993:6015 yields 0.16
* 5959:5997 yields -0.94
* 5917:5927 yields -0.18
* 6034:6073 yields -0.59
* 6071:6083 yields 0.31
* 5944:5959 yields 0.18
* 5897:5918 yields 1.19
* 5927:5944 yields -0.45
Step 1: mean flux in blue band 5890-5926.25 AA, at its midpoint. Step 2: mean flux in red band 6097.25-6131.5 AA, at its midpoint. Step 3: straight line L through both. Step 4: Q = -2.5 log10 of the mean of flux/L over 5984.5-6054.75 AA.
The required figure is -0.05 mag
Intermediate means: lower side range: 33.2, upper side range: 38.1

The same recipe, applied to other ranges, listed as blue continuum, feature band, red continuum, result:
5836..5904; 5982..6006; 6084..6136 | -0.02 mag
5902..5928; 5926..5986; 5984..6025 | -0.02 mag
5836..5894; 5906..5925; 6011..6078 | 0.01 mag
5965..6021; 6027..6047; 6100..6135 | -0.02 mag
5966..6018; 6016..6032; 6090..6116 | 0.00 mag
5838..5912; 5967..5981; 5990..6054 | -0.06 mag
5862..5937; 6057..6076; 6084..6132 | -0.02 mag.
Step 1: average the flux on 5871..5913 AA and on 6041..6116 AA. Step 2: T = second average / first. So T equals 1.2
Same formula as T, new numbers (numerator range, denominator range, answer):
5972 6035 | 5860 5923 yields 1.10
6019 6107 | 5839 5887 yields 1.04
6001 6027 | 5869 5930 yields 1.09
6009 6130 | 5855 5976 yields 1.07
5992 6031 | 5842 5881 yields 1.02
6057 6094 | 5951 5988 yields 1.02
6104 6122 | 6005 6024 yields 1.02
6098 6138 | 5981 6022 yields 1.02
